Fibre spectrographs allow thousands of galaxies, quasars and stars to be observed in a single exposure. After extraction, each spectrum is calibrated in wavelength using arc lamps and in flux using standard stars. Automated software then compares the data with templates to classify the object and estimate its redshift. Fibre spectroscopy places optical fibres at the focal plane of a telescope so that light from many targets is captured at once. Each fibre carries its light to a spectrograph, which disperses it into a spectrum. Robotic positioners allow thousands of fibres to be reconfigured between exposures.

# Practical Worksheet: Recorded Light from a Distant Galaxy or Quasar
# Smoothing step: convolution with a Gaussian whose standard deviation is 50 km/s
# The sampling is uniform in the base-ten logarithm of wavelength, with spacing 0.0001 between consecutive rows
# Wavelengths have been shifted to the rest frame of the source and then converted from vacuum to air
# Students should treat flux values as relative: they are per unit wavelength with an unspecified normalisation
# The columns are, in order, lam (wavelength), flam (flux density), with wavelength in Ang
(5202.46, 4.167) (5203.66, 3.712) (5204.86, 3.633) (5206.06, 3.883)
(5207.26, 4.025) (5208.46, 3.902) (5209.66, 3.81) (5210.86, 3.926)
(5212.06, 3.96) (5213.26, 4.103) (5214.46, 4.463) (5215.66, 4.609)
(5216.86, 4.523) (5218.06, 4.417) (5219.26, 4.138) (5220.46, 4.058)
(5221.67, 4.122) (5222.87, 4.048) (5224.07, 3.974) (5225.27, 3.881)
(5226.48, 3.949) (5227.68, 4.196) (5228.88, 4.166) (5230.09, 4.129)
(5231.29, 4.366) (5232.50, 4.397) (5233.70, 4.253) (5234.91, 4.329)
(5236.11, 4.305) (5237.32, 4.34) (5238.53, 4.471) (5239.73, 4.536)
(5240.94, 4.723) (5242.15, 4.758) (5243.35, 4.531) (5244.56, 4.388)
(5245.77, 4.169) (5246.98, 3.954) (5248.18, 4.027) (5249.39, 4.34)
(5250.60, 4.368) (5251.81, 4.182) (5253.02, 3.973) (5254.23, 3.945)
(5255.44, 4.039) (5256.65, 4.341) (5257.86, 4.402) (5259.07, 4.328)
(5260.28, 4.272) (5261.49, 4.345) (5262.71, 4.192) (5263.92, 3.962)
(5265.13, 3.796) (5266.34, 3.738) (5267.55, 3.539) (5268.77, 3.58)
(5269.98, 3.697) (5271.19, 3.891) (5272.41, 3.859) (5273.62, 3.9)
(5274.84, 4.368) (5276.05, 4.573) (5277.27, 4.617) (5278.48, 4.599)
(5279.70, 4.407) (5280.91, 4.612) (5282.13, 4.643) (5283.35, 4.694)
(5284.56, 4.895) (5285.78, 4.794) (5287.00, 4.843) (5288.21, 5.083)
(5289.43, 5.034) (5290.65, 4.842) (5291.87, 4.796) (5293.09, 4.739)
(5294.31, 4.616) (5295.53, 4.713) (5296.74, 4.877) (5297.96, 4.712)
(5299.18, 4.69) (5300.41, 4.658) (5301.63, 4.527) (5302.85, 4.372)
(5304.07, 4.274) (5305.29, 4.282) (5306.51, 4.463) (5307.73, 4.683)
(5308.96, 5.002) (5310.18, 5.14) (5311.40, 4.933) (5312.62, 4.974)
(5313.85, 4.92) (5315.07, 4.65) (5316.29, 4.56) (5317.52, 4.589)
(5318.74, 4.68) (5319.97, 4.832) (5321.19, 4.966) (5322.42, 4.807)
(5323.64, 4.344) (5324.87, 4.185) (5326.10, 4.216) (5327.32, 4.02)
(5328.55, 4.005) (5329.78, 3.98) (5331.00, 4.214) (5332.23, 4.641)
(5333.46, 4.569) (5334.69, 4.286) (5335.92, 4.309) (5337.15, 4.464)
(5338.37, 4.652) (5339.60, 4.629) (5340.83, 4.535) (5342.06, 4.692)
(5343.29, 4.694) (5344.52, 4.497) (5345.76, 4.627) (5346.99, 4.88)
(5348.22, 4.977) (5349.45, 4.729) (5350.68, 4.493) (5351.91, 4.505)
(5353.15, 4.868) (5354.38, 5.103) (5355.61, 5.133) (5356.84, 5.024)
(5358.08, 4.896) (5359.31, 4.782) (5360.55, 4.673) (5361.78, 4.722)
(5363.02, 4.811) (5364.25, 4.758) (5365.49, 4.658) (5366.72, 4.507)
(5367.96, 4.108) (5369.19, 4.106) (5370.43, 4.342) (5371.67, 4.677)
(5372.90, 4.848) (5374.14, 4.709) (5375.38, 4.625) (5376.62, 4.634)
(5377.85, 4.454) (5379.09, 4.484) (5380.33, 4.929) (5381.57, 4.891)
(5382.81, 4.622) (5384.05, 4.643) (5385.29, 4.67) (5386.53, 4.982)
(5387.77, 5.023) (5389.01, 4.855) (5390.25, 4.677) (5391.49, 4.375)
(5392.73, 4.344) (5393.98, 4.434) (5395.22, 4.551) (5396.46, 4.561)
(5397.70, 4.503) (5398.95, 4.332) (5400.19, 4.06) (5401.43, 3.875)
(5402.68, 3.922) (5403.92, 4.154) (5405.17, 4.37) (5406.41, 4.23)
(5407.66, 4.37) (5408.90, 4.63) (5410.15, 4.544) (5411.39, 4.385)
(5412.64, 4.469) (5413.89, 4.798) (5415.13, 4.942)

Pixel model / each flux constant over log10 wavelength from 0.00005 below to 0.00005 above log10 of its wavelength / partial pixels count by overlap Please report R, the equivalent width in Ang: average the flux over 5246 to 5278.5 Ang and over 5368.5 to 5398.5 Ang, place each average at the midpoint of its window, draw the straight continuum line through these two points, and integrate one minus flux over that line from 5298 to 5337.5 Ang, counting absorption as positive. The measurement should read -1.9 Ang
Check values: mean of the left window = 4.1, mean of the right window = 4.62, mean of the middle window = 4.54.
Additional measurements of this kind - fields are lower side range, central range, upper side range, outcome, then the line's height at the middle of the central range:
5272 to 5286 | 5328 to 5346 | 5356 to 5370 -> 0.6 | 4.6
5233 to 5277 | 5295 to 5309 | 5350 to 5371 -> -0.6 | 4.4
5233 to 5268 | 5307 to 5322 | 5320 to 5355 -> -1.2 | 4.46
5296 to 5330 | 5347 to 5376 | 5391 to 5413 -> -1.6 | 4.45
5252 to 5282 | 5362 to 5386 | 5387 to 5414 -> -1.3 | 4.37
